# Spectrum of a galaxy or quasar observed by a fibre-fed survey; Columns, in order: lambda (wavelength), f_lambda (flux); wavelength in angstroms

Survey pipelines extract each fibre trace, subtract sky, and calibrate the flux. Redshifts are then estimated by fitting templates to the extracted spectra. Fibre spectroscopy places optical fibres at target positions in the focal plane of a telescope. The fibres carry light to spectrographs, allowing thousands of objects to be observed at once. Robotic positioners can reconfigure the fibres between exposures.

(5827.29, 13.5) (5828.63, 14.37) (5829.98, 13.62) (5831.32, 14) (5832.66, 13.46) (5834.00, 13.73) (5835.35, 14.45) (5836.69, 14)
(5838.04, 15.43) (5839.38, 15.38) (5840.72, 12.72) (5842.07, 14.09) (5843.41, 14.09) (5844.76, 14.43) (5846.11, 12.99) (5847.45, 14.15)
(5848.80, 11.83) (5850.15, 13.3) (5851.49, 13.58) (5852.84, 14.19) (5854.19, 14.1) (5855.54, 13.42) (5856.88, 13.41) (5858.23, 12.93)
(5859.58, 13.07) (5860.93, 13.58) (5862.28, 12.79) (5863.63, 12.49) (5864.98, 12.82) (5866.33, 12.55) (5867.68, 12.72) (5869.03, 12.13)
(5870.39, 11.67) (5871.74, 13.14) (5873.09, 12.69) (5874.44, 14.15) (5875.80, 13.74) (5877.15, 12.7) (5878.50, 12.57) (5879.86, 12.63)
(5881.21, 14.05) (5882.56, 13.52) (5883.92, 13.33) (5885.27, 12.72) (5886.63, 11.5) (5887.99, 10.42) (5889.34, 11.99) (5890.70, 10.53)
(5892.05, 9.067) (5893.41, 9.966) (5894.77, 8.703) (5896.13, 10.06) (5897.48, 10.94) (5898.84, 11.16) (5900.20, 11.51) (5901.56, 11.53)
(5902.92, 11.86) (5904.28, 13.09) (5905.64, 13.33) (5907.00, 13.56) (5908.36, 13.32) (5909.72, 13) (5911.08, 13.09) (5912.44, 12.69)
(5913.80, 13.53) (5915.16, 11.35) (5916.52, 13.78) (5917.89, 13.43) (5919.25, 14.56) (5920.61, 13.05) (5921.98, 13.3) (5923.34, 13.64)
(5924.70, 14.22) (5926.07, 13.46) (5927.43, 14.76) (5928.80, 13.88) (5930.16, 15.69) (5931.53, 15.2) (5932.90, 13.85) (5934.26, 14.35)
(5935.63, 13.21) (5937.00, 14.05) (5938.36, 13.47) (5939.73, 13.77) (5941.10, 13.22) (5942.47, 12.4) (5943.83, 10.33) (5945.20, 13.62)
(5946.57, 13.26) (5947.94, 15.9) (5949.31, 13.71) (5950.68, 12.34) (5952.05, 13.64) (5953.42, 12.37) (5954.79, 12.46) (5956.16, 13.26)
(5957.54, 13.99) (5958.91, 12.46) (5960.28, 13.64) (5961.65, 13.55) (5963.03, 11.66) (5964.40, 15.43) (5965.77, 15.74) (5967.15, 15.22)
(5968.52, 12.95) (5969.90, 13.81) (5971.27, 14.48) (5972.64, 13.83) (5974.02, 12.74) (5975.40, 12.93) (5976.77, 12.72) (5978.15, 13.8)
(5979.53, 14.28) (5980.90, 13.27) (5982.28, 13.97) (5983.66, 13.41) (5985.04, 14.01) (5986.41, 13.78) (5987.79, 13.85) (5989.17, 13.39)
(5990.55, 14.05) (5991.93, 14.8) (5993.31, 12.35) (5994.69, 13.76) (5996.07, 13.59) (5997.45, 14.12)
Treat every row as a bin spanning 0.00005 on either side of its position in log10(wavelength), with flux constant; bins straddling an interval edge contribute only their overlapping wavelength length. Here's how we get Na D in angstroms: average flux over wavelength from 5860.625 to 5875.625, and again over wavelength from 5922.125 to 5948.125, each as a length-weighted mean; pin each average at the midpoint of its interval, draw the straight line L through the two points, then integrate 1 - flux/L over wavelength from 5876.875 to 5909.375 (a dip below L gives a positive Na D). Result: 3.3 angstroms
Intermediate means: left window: 12.8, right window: 13.8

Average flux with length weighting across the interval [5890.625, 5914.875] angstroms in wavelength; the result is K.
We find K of 11.7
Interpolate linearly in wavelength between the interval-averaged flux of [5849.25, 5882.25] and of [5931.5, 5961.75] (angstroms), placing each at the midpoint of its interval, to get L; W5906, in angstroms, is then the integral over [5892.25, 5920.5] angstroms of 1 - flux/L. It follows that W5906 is 2.2 angstroms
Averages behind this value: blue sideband 13.1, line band 12.2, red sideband 13.4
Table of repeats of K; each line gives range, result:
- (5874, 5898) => 11.8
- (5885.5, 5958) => 12.8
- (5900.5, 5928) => 13.2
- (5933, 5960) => 13.3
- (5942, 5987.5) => 13.5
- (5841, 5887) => 13.2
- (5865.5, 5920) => 12.3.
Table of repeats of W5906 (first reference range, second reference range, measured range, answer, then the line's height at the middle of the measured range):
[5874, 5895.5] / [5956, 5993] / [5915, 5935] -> -1.9 angstroms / 12.7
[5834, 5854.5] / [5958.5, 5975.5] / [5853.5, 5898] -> 5.0 angstroms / 13.9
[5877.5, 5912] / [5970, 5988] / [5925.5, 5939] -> -1.6 angstroms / 12.7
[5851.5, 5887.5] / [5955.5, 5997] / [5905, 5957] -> -0.3 angstroms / 13.4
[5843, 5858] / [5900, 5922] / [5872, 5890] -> 0.7 angstroms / 13.3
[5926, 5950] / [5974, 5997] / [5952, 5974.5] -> 0.1 angstroms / 13.7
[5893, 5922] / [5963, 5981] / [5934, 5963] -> 0.1 angstroms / 13.3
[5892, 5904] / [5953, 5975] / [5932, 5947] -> -0.9 angstroms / 12.5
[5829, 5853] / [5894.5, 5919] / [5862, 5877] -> 0.4 angstroms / 13.2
